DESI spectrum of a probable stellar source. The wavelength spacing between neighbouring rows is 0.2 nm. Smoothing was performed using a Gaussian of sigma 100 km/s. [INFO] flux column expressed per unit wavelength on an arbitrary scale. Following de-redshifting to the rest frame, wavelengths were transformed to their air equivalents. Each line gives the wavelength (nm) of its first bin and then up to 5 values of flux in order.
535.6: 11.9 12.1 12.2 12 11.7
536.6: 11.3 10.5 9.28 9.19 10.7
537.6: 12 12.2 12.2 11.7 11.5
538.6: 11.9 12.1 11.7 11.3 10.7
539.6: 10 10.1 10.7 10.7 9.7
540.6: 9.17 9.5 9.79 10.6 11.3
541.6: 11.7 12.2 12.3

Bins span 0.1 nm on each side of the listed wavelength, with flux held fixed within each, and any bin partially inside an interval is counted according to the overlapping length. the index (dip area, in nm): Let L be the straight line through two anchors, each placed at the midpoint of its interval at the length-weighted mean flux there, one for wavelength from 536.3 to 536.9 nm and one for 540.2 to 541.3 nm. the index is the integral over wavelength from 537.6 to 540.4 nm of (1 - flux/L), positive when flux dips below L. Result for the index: -0.23 nm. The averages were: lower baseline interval 11.2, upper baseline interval 9.84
